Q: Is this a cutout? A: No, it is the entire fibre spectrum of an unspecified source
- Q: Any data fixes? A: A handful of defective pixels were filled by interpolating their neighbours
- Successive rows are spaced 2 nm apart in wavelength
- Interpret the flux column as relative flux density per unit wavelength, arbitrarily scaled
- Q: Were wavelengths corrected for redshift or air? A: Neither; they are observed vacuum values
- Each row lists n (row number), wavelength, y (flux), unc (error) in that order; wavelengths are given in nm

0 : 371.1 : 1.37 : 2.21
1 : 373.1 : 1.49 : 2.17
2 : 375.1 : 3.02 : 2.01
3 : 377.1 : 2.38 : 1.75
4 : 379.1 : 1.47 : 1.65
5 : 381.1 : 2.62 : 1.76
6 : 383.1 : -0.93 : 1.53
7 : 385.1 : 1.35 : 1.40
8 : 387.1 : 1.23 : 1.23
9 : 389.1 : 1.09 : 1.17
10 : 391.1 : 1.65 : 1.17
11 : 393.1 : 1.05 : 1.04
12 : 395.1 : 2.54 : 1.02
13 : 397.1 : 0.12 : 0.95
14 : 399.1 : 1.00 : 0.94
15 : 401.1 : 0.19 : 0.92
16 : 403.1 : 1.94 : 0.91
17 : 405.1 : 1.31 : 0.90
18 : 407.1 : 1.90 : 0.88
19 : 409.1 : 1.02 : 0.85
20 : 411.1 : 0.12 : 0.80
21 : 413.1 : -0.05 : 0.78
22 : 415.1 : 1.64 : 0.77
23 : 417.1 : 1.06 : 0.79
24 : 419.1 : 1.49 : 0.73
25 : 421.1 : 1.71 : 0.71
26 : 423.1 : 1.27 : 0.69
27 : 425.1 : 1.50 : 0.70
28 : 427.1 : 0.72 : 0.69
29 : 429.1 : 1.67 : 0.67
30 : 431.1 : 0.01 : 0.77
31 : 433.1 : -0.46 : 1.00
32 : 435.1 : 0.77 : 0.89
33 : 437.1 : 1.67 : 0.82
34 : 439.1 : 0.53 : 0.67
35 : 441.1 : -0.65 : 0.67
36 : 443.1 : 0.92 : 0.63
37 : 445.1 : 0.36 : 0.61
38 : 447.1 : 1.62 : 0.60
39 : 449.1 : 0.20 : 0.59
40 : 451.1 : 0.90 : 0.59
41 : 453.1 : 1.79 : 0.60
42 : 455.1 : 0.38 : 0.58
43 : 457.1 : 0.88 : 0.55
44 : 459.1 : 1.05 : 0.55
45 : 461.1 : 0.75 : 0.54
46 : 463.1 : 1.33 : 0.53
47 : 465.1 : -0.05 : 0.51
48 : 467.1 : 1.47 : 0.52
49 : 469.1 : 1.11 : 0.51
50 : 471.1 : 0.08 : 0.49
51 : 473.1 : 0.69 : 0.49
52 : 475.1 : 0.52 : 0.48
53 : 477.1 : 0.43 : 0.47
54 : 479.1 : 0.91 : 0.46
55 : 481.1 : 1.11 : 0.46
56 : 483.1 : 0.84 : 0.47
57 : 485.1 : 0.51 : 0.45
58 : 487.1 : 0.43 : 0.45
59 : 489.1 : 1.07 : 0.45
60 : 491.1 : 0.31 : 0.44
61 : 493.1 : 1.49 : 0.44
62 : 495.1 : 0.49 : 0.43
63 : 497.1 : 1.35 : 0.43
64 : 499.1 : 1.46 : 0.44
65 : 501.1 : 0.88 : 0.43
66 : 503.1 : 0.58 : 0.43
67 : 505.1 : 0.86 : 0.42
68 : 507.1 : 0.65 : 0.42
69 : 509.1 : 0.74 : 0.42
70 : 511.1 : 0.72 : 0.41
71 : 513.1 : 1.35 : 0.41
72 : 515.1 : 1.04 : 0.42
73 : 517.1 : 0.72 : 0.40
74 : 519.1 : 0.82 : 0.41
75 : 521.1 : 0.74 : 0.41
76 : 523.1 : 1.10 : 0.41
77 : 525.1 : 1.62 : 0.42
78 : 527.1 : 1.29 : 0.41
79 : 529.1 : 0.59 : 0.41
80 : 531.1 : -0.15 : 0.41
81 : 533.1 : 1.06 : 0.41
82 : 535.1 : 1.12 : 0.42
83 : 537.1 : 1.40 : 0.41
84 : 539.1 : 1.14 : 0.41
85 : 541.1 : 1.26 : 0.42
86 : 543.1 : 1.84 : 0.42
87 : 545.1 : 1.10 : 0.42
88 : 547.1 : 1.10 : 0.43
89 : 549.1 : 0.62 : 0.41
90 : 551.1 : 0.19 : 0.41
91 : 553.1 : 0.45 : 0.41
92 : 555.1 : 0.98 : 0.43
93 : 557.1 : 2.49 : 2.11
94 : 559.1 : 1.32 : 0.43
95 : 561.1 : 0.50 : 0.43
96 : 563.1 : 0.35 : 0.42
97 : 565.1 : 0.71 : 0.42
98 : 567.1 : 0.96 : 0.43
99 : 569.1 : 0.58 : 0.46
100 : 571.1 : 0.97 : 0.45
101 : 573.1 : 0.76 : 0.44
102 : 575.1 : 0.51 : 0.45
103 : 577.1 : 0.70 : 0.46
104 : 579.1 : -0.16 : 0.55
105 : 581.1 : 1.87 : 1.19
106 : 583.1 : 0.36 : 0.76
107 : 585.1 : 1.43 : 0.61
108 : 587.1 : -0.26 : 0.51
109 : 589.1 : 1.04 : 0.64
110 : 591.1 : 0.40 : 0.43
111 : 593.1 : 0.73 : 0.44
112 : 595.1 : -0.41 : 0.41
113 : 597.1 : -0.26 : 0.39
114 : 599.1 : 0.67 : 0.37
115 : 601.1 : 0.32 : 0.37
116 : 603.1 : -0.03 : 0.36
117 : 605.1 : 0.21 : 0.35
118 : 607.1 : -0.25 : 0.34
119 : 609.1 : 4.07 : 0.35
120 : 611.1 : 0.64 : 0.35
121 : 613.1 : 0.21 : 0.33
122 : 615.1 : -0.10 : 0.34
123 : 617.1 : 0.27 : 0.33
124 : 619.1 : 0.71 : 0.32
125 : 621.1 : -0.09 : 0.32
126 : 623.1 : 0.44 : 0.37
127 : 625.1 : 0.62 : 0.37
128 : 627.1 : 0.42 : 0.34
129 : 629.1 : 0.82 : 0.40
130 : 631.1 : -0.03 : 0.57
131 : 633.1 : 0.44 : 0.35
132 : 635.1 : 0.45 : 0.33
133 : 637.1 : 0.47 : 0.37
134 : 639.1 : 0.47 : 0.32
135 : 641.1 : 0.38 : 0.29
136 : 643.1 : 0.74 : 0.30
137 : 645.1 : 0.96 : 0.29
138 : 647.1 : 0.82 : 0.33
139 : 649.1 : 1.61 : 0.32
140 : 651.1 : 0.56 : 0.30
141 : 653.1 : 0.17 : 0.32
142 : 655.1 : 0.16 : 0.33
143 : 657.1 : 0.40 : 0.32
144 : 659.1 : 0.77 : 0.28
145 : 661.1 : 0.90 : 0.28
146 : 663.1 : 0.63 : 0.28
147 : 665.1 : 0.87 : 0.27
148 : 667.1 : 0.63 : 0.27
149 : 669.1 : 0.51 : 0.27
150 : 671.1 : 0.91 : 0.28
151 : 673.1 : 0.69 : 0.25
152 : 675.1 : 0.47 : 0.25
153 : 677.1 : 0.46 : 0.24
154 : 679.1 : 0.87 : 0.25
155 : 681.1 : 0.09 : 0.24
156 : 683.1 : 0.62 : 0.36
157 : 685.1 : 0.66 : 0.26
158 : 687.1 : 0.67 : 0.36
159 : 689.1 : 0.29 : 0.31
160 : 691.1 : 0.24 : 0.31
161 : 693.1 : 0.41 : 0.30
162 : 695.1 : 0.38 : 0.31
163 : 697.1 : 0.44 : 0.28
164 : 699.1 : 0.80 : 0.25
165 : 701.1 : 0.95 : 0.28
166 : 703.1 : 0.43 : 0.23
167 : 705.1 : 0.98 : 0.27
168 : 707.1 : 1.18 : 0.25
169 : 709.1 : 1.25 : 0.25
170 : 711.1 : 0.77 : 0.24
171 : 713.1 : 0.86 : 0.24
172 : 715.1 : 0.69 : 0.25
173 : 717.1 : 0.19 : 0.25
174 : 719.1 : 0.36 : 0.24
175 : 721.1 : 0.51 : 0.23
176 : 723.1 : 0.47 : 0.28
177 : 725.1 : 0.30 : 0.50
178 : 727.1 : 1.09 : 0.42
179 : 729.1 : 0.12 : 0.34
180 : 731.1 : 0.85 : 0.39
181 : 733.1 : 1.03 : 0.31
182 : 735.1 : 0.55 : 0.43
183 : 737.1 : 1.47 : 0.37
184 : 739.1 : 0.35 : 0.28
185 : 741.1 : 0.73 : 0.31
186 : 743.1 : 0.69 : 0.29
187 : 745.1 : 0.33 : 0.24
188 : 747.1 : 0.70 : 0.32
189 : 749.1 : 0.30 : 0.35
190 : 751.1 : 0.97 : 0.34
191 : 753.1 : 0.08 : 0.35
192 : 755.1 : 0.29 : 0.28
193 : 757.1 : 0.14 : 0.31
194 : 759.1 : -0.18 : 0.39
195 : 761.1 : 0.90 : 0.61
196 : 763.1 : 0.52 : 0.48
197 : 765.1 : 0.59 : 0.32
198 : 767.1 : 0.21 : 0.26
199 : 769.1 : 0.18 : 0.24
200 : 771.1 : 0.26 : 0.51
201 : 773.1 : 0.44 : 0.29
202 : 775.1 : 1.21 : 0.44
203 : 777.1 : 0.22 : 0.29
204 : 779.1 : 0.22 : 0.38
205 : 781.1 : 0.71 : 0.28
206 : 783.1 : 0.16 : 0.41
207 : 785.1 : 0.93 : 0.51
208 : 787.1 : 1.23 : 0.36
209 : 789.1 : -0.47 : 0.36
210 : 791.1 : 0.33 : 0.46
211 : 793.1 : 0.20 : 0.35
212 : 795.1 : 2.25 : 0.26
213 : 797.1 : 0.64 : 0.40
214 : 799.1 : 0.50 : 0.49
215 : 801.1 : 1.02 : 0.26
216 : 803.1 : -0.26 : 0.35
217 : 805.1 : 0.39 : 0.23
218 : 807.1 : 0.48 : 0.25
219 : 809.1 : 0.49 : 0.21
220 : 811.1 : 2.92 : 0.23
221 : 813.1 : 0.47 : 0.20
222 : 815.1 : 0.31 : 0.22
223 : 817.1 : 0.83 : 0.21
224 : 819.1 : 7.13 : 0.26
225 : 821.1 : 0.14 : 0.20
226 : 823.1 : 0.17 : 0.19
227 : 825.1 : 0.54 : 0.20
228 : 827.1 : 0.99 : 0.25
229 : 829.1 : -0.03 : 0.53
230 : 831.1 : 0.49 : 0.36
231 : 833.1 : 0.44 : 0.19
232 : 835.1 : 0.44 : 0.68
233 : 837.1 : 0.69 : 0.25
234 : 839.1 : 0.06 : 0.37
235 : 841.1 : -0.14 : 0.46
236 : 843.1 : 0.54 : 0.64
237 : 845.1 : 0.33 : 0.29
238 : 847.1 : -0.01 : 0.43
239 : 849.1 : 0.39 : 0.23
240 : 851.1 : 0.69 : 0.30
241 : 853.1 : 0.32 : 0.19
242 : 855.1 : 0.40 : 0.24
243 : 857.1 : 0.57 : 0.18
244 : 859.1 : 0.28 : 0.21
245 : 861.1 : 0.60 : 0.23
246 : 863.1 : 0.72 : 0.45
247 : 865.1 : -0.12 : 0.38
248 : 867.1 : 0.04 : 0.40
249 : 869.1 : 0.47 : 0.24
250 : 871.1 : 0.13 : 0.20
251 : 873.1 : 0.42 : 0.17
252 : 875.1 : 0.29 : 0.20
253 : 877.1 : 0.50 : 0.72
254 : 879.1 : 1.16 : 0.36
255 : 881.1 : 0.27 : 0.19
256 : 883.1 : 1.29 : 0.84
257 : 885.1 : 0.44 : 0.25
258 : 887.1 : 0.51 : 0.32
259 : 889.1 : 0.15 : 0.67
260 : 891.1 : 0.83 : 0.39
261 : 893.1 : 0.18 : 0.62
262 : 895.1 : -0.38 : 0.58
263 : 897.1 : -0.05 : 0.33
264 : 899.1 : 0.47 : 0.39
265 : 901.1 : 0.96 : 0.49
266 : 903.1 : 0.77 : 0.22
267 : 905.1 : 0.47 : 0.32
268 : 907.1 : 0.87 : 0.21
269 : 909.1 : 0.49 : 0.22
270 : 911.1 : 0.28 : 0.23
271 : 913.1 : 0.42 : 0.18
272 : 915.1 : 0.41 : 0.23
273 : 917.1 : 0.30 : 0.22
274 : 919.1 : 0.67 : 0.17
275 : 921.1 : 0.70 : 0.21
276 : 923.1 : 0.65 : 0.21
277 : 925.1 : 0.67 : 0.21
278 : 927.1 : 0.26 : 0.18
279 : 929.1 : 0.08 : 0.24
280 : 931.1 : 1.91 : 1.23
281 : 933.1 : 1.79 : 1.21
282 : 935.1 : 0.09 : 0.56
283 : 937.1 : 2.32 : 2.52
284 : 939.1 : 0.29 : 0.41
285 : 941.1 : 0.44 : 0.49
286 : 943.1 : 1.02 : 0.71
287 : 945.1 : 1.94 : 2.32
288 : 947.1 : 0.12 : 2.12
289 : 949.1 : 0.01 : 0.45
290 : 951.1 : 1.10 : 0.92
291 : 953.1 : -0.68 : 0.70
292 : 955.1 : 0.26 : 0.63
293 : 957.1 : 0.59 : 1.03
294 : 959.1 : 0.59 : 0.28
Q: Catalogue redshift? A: 0.63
